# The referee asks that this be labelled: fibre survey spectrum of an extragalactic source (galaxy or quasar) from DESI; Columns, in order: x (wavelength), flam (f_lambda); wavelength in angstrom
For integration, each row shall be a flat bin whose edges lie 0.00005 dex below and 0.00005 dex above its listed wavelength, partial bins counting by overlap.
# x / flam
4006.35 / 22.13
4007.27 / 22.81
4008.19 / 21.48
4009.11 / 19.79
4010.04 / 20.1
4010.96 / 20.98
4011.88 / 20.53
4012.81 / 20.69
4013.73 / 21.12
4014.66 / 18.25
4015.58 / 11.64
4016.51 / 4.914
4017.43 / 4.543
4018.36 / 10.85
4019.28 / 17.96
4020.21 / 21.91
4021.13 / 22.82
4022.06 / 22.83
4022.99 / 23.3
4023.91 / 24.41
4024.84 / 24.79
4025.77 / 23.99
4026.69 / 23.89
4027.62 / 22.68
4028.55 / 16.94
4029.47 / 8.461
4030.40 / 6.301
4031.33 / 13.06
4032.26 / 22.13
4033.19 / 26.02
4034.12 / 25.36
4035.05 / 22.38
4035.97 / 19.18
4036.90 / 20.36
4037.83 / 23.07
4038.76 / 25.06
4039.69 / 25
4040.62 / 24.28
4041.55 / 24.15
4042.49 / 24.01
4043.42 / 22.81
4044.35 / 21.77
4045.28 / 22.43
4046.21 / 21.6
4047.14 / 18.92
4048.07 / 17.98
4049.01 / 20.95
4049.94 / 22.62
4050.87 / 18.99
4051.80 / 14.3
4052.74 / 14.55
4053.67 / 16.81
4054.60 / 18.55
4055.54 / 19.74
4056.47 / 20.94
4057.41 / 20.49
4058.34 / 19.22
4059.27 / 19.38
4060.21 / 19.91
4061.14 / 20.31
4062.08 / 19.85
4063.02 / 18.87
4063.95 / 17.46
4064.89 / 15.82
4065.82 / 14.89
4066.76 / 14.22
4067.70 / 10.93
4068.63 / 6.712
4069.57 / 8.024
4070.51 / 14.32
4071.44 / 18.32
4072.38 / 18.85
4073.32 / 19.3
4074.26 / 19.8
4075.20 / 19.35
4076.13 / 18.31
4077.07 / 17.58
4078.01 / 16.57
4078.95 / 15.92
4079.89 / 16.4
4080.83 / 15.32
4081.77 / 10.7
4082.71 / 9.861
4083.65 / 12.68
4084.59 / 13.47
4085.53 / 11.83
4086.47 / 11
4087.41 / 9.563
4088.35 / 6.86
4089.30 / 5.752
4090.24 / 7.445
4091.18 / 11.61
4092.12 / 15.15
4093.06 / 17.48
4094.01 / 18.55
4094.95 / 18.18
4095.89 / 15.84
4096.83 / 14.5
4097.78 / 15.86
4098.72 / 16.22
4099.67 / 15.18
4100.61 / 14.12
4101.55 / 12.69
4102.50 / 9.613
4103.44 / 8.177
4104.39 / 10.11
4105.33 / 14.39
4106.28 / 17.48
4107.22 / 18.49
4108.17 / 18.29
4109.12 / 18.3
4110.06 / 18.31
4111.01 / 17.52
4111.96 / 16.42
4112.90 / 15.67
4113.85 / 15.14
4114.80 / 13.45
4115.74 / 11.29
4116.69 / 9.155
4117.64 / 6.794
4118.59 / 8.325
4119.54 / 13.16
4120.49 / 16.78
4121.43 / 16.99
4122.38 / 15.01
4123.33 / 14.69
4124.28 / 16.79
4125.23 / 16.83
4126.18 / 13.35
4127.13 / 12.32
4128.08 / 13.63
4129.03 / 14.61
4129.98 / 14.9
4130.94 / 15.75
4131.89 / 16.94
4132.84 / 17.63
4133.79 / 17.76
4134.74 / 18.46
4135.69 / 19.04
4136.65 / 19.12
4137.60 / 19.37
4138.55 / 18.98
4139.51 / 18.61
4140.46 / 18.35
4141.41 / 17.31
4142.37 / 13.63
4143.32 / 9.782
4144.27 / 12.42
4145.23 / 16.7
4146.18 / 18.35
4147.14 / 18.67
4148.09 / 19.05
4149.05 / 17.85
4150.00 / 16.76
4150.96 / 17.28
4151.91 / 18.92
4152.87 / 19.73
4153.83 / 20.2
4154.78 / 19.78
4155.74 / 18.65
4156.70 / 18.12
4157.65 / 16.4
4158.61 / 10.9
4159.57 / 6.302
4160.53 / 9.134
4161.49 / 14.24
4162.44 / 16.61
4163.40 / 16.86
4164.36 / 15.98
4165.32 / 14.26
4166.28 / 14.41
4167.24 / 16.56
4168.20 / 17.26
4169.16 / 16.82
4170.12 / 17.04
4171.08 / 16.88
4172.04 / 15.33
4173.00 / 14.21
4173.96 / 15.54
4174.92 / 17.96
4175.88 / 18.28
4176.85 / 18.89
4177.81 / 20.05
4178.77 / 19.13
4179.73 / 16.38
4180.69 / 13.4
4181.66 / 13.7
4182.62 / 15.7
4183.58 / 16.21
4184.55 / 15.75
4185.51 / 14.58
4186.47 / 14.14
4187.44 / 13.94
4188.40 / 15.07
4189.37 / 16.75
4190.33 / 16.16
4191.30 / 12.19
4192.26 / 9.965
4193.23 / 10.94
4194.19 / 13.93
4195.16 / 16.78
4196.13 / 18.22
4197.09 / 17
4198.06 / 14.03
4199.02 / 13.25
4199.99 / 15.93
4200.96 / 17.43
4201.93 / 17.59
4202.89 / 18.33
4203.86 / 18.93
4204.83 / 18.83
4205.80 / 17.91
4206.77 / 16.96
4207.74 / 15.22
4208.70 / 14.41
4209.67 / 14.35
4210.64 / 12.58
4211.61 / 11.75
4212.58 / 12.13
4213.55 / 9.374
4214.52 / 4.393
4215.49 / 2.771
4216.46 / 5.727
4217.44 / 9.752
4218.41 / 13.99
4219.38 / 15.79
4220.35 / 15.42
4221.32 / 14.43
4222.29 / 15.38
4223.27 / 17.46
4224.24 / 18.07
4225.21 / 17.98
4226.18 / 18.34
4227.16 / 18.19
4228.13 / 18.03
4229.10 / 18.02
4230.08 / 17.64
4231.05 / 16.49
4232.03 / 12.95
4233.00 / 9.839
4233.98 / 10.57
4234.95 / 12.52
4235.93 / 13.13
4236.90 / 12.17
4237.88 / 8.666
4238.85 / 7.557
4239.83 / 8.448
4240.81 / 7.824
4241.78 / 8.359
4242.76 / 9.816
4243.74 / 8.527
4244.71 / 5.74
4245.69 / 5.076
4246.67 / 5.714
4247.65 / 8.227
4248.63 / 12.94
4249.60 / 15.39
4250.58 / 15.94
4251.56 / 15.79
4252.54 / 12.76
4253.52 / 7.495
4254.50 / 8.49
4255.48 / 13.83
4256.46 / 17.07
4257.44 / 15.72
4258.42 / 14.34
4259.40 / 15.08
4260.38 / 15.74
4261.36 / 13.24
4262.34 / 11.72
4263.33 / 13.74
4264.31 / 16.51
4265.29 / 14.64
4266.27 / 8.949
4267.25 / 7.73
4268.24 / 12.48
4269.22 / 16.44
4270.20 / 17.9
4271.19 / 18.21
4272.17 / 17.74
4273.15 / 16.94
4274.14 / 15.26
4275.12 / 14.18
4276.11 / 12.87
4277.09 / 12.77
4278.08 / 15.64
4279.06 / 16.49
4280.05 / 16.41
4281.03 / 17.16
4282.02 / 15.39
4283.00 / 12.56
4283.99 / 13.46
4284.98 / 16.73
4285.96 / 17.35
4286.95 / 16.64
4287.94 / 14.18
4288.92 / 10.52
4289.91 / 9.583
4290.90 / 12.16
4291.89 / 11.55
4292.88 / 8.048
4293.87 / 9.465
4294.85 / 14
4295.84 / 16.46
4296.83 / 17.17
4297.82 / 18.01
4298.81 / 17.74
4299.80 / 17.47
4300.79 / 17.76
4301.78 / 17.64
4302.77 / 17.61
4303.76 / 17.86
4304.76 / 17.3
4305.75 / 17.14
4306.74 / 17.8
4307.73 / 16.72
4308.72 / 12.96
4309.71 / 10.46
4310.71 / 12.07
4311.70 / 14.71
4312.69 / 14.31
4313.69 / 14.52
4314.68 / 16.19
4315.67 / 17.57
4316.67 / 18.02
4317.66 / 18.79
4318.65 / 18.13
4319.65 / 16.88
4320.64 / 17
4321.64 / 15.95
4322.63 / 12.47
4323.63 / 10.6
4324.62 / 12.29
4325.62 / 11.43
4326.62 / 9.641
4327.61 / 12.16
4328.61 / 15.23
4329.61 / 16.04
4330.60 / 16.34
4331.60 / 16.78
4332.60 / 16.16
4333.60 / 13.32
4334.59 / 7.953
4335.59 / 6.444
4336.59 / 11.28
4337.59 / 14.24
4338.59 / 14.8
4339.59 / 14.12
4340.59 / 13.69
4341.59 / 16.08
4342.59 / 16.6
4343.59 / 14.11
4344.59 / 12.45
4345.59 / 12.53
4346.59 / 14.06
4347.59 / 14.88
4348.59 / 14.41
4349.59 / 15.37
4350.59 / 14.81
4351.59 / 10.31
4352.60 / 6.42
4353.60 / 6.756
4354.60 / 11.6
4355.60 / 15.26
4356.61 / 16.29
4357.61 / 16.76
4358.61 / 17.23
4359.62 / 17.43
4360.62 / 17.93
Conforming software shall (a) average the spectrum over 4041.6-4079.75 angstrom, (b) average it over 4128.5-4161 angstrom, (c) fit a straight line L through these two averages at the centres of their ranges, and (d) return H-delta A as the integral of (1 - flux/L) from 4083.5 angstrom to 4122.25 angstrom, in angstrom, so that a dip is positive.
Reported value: 8.3 angstrom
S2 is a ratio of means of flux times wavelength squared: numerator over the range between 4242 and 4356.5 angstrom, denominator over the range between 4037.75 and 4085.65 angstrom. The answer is 0.87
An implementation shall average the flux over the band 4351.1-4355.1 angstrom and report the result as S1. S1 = 8.77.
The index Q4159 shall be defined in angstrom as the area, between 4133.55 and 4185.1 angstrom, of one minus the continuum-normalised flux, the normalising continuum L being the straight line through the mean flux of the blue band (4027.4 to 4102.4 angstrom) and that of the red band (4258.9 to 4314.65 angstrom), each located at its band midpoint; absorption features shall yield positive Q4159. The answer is -1.6 angstrom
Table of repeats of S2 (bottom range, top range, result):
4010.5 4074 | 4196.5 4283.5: 0.79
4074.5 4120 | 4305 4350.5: 1.15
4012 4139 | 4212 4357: 0.91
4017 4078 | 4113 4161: 0.86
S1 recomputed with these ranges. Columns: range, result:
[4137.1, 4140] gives 19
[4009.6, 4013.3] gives 20.6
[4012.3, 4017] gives 15.3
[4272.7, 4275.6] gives 15.4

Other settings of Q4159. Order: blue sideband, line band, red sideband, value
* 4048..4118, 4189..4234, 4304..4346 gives 0.74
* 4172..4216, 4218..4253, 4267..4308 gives 5.05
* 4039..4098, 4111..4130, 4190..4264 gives 2.13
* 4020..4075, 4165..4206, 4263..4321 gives 2.53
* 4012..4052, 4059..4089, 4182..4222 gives 5.59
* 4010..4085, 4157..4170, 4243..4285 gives 1.04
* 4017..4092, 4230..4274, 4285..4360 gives 8.26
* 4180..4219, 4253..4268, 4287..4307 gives 1.72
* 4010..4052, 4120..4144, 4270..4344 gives 2.33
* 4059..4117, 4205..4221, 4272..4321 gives 3.05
